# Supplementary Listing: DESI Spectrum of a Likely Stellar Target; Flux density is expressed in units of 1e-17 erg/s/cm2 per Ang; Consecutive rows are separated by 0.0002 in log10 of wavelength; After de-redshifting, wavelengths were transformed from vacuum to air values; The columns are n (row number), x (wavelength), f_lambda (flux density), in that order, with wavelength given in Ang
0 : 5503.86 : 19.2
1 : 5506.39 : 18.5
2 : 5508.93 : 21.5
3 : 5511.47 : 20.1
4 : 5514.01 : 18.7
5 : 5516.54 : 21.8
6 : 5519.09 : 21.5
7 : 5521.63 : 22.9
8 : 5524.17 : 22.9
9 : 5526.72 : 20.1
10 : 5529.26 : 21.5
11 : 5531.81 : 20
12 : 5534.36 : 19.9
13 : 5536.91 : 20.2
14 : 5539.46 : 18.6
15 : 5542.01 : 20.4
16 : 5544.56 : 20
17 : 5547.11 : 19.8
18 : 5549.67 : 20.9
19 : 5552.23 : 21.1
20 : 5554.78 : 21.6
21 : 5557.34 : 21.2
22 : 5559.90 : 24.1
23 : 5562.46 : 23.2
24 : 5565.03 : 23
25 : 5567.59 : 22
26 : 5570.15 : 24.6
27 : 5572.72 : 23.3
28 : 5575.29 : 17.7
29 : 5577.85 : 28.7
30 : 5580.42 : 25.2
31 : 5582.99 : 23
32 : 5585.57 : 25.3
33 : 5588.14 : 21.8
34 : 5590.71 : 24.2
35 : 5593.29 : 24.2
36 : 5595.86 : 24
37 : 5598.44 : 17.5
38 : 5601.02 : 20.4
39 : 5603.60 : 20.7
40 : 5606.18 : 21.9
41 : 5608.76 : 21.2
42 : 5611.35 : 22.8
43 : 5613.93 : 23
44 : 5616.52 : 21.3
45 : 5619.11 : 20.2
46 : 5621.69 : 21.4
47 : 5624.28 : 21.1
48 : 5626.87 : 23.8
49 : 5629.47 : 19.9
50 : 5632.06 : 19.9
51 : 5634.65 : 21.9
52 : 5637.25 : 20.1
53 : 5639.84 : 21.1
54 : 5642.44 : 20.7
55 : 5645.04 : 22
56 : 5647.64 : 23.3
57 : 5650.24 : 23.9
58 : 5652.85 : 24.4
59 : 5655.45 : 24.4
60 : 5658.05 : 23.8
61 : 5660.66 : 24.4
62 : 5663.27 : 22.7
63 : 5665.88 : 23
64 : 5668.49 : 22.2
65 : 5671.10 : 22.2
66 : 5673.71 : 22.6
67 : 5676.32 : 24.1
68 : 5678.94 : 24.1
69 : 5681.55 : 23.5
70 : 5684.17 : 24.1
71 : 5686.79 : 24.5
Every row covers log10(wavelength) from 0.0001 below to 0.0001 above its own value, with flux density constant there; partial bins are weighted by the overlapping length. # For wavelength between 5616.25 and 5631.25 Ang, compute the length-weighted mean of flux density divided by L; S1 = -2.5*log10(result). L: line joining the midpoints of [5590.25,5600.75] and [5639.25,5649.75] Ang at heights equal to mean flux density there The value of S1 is 0.04 mag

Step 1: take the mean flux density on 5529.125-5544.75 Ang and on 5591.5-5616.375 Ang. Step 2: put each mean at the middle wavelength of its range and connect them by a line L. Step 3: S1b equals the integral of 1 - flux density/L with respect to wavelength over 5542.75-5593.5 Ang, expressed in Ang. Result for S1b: -4.5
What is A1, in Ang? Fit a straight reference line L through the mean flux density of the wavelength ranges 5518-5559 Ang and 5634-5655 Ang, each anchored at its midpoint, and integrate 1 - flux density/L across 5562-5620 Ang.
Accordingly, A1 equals -2.8 Ang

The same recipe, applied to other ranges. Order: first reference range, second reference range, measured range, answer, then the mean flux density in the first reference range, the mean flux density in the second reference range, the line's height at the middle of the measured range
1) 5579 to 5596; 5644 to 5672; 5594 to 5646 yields 5.3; 24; 23.3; 23.7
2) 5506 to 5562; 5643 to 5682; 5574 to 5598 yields -1.9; 20.9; 23.3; 21.9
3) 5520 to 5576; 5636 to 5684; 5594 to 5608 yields 0.7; 21.4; 23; 22.1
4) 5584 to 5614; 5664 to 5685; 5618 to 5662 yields 1.2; 22.2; 23.2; 22.8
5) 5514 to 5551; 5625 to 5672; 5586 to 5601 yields -0.5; 20.7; 22.4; 21.6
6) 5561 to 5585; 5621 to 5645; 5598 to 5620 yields 0.9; 23.5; 21.1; 22.1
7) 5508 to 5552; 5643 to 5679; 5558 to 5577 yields -1.1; 20.6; 23.3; 21.4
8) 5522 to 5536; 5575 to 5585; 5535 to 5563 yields 1.8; 21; 24.4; 22.3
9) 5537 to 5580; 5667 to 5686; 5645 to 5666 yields -0.6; 21.9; 23.3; 23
